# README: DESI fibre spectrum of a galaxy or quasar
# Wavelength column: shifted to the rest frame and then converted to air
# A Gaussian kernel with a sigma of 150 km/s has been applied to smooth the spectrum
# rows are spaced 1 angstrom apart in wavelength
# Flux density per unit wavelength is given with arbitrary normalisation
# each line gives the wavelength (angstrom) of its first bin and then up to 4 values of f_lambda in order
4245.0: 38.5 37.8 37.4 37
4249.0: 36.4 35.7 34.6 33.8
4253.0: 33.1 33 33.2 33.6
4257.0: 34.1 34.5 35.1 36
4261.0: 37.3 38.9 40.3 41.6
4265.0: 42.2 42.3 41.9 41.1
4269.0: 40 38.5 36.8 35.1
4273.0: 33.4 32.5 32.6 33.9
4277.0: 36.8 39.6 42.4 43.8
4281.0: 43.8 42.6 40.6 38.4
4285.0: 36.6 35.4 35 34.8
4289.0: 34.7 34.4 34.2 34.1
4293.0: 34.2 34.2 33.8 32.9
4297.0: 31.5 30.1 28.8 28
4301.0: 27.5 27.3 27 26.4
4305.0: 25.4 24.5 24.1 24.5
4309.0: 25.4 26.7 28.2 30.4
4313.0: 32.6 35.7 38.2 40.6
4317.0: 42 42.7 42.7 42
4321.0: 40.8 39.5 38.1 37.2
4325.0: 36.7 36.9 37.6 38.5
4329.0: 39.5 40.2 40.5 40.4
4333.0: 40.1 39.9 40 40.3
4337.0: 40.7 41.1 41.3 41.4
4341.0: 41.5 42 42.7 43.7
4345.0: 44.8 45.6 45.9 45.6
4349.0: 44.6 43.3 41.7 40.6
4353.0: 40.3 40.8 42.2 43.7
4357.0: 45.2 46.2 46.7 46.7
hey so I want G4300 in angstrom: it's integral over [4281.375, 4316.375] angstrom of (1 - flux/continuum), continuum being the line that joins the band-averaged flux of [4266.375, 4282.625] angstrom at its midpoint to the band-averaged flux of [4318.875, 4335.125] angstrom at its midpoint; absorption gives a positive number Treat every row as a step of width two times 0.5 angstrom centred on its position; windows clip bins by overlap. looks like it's 6.2 angstrom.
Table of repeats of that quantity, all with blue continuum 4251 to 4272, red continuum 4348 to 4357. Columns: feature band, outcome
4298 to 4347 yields 5.5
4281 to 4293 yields 0.6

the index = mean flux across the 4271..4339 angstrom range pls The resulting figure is 35.4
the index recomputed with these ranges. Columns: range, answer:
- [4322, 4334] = 38.8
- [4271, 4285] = 38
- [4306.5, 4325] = 35.1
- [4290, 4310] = 29.2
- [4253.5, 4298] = 36.8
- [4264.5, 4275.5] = 37.9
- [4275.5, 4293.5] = 37.5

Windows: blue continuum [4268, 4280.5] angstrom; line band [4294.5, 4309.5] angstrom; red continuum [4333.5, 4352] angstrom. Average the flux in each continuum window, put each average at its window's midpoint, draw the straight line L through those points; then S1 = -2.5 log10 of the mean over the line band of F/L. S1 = 0.377 mag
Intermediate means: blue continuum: 37.3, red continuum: 42.5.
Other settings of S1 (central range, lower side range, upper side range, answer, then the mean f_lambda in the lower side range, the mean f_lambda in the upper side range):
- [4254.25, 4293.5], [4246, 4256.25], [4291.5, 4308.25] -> -0.160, 35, 29.1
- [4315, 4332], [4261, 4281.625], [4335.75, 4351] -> 0.057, 38.9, 43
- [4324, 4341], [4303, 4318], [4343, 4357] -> -0.055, 30.6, 43.3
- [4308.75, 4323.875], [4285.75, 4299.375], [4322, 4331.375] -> 0.011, 33.4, 38.4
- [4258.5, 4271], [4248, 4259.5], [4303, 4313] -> -0.202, 34.4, 26.5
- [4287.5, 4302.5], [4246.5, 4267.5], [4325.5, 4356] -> 0.211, 36.8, 41.5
